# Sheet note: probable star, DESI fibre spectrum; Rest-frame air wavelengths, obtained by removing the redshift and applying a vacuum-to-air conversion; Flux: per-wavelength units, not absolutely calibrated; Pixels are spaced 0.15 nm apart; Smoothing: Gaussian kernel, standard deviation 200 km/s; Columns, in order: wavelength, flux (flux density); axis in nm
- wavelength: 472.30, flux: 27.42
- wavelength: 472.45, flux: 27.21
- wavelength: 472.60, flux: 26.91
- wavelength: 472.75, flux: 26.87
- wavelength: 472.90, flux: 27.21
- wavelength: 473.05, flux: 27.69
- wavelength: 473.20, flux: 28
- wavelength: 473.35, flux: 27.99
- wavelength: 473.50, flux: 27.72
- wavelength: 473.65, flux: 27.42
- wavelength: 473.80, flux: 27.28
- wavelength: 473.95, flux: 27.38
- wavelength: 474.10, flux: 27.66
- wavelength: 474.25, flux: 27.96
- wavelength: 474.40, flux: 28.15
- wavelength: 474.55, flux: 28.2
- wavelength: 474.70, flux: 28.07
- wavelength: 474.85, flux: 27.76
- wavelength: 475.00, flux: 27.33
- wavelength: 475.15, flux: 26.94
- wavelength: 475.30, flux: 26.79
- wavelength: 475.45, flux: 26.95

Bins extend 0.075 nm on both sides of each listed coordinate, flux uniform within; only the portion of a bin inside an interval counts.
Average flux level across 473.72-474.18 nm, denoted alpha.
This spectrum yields 27.4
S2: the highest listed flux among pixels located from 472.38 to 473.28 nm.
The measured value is 28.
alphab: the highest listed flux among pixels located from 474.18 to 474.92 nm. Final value 28.2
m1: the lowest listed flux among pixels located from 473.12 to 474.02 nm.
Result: 27.28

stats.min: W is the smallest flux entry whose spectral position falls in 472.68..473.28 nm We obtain 26.87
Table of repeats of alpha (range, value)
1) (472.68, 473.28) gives 27.5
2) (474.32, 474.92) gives 28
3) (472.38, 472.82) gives 27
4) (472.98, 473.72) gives 27.8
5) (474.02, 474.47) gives 27.9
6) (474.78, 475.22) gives 27.3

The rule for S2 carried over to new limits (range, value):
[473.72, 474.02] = 27.38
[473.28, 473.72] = 27.99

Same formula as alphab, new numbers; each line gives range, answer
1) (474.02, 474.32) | 27.96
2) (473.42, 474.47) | 28.15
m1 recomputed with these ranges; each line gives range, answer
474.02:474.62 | 27.66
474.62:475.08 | 27.33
